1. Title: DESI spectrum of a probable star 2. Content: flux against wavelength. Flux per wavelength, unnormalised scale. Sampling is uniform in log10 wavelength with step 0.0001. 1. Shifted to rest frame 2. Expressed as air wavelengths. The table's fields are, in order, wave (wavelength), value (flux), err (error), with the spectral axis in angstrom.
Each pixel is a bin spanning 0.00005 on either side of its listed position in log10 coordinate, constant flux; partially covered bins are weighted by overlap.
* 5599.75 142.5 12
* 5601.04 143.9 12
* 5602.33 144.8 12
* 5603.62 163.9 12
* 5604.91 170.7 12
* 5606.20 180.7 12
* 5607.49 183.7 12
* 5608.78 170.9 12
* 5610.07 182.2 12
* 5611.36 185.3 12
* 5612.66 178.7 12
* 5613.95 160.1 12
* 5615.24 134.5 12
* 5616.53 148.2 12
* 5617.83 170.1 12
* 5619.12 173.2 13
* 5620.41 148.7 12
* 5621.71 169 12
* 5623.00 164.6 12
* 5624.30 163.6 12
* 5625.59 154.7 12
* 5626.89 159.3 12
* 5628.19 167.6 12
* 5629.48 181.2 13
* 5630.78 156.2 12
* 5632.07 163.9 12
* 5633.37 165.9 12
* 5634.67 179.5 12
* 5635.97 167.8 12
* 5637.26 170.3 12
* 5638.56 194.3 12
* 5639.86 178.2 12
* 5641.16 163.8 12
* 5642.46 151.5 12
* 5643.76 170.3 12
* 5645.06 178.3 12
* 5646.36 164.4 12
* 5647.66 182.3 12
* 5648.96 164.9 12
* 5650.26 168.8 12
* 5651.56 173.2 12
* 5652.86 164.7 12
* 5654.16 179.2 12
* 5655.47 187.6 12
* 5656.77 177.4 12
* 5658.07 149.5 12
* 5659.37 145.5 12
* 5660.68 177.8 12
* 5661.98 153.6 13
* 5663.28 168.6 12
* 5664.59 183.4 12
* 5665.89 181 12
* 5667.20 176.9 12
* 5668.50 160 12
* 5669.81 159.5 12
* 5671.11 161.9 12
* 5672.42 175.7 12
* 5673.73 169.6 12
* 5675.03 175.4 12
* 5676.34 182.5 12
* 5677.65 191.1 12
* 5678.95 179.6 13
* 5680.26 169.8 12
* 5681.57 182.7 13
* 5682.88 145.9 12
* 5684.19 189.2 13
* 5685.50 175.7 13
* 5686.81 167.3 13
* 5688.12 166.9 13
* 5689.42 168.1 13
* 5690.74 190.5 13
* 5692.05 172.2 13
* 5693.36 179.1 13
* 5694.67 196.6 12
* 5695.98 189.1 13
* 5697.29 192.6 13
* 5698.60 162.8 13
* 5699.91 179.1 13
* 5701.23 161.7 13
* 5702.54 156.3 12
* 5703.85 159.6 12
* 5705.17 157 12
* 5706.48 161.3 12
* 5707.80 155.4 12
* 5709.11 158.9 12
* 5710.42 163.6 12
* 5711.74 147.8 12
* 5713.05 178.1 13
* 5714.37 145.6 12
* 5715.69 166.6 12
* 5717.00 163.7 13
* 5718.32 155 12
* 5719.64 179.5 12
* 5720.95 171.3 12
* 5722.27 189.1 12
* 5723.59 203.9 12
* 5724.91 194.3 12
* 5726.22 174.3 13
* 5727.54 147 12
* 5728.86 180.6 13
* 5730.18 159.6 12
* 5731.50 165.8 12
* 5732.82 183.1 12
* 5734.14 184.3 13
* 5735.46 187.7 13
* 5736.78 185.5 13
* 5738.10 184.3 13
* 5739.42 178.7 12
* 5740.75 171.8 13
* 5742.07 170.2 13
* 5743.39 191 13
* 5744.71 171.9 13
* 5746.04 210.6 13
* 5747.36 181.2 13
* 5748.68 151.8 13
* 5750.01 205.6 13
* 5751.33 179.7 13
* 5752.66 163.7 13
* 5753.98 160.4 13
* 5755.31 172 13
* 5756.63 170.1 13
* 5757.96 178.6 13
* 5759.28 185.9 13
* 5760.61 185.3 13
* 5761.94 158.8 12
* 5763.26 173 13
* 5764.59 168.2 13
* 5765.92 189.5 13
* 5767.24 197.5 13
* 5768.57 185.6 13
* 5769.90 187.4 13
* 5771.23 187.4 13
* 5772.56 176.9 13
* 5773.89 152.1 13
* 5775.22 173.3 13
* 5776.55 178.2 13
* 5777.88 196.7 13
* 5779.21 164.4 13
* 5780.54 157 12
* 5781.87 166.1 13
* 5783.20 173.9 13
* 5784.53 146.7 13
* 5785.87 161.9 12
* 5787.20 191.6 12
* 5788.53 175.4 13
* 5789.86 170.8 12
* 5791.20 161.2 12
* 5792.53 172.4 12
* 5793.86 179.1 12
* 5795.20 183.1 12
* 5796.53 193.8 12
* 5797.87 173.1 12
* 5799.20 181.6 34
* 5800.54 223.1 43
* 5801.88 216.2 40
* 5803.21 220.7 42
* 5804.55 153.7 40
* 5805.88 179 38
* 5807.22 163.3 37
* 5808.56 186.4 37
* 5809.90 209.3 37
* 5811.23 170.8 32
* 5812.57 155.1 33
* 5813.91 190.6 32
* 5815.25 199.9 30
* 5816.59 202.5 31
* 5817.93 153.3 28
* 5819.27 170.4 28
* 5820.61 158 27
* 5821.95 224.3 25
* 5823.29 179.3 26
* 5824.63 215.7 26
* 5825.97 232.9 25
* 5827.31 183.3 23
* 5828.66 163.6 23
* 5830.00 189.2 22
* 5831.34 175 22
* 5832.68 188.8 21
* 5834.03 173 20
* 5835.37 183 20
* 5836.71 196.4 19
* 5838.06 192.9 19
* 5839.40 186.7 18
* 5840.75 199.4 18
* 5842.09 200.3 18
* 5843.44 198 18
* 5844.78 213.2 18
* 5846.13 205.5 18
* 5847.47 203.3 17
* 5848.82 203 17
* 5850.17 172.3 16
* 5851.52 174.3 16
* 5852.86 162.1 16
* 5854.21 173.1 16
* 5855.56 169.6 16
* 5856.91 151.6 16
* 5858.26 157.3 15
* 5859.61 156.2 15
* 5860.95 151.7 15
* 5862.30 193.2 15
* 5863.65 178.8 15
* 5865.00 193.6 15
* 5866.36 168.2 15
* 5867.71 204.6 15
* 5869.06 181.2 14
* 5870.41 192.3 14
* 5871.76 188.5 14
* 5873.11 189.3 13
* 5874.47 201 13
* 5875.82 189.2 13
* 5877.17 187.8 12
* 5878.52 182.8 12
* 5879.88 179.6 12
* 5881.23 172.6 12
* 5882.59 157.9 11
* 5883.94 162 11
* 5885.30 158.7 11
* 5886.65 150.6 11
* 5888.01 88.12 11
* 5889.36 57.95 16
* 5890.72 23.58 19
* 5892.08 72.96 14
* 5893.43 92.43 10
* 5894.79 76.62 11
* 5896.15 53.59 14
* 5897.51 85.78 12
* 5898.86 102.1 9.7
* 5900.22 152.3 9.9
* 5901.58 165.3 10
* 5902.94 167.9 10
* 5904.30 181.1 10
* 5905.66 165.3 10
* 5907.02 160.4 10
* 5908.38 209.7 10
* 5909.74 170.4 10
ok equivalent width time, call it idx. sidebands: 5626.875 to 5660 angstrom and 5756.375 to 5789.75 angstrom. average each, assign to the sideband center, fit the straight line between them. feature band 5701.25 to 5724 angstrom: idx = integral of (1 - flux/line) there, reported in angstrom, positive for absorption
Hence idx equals 1.02 angstrom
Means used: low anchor 170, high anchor 175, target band 165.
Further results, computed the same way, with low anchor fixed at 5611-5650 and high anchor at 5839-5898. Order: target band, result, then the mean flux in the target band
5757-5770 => -1.4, 180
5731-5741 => -1.0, 181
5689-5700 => -1.1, 182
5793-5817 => -3.8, 188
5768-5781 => -1.0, 176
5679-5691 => -0.5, 173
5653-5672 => -0.3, 169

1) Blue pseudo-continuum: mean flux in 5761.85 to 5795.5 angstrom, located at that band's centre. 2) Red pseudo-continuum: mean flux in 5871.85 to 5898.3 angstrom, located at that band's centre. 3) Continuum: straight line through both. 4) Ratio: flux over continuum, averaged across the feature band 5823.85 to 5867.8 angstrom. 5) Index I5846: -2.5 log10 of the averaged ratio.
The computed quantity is -0.24 mag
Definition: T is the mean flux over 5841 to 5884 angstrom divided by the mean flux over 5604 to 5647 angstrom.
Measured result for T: 1.1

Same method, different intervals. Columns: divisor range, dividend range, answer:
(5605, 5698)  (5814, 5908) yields 0.98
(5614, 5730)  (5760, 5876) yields 1.08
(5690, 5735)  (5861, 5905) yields 0.87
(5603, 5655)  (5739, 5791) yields 1.04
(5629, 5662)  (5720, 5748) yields 1.06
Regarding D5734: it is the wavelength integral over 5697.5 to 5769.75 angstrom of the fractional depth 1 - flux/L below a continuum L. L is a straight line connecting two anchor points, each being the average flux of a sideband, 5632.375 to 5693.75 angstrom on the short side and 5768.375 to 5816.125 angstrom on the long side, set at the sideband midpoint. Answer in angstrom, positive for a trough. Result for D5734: 1.0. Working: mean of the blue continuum 172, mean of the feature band 174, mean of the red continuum 179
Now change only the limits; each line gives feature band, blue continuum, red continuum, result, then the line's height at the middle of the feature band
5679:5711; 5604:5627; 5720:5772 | 0.6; 174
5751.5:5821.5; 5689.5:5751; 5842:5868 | -0.2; 177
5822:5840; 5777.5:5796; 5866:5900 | -3.8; 157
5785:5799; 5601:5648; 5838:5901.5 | -1.2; 162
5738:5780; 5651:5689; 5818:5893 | -1.4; 172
